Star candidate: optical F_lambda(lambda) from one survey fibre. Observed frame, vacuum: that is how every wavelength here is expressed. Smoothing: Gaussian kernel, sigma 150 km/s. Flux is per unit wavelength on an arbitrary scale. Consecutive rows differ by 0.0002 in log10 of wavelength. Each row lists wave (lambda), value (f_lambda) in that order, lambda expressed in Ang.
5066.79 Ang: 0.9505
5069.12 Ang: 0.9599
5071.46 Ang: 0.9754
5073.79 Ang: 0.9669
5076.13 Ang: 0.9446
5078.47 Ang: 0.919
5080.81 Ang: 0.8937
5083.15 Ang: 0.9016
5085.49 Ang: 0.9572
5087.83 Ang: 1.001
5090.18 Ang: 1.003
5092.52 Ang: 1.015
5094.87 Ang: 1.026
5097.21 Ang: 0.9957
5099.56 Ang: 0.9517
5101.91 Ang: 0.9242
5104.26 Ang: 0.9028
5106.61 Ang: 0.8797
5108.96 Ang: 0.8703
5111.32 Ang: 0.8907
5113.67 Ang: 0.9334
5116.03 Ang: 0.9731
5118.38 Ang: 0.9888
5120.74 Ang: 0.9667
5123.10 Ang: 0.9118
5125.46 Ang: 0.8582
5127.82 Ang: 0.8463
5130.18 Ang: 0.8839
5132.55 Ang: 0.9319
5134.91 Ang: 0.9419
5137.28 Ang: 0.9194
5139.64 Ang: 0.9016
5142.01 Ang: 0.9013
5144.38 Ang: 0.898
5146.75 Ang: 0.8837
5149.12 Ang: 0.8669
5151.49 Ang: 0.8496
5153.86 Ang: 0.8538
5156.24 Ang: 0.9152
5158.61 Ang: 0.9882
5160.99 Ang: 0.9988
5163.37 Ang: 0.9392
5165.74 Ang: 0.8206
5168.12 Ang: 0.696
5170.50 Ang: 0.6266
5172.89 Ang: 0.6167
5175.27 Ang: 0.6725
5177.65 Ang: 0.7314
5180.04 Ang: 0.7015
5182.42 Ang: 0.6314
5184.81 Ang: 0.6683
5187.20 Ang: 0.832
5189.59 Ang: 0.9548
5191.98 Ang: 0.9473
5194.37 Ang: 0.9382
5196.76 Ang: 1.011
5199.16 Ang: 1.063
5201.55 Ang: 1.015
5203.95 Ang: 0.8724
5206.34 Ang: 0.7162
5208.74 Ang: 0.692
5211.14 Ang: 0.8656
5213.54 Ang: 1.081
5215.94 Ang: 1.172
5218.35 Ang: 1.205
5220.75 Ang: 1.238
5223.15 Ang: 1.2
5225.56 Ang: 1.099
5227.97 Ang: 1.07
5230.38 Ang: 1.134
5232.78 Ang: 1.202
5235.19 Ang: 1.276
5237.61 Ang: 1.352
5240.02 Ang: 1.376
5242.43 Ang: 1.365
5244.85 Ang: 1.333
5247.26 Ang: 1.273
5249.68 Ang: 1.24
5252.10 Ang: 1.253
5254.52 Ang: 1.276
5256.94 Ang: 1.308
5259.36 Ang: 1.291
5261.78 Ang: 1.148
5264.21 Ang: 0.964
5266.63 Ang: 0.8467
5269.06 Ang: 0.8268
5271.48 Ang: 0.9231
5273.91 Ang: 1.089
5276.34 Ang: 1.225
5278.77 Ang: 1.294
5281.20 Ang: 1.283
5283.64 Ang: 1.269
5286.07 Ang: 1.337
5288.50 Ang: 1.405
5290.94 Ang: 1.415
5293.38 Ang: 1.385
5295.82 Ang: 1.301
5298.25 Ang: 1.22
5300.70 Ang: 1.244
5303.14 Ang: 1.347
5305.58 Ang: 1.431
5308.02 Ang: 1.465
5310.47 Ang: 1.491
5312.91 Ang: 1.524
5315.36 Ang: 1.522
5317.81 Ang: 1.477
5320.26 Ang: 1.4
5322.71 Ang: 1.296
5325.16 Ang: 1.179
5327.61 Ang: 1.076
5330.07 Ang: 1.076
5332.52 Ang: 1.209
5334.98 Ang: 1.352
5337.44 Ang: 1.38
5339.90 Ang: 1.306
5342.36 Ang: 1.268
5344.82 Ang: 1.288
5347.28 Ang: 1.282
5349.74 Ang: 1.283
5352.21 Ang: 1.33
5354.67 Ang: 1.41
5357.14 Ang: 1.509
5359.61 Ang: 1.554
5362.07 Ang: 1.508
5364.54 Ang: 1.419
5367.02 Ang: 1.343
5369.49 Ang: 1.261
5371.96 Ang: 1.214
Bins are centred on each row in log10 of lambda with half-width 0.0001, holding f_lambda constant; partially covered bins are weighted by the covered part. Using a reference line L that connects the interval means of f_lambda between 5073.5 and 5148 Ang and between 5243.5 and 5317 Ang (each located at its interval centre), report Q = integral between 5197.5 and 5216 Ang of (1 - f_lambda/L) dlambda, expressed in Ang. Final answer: 3.3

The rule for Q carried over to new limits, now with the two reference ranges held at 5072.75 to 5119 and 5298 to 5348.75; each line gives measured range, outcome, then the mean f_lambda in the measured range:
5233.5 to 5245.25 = -1.5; 1.33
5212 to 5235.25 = 0.0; 1.16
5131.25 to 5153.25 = 2.7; 0.898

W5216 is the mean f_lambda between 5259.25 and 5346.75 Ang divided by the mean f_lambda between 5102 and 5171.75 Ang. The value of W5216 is 1.42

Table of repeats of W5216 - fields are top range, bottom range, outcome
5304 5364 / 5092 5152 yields 1.48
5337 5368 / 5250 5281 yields 1.22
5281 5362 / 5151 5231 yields 1.49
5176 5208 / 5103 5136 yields 0.93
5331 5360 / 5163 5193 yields 1.78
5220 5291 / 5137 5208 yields 1.43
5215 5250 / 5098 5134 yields 1.35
